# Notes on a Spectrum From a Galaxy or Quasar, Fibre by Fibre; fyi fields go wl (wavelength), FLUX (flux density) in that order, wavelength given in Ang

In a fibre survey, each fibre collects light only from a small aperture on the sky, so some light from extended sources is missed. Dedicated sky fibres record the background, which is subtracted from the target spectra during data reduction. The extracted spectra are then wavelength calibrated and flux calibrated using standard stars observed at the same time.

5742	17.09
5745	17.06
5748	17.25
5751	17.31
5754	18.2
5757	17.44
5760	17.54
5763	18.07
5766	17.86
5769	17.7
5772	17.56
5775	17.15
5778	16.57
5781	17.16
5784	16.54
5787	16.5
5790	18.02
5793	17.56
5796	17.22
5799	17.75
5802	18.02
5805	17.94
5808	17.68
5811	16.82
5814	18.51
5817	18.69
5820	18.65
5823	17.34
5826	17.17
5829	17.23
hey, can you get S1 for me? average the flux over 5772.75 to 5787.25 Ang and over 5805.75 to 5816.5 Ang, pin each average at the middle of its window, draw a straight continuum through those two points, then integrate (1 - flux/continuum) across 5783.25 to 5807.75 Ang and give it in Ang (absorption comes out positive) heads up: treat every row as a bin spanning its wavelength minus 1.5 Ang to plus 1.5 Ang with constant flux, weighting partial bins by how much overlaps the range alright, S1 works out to -0.24 Ang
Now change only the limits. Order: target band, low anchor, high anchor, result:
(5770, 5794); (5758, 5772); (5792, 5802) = 0.72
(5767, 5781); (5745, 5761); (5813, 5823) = 0.43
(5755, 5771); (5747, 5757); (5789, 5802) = -0.12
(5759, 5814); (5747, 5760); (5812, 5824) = 1.45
